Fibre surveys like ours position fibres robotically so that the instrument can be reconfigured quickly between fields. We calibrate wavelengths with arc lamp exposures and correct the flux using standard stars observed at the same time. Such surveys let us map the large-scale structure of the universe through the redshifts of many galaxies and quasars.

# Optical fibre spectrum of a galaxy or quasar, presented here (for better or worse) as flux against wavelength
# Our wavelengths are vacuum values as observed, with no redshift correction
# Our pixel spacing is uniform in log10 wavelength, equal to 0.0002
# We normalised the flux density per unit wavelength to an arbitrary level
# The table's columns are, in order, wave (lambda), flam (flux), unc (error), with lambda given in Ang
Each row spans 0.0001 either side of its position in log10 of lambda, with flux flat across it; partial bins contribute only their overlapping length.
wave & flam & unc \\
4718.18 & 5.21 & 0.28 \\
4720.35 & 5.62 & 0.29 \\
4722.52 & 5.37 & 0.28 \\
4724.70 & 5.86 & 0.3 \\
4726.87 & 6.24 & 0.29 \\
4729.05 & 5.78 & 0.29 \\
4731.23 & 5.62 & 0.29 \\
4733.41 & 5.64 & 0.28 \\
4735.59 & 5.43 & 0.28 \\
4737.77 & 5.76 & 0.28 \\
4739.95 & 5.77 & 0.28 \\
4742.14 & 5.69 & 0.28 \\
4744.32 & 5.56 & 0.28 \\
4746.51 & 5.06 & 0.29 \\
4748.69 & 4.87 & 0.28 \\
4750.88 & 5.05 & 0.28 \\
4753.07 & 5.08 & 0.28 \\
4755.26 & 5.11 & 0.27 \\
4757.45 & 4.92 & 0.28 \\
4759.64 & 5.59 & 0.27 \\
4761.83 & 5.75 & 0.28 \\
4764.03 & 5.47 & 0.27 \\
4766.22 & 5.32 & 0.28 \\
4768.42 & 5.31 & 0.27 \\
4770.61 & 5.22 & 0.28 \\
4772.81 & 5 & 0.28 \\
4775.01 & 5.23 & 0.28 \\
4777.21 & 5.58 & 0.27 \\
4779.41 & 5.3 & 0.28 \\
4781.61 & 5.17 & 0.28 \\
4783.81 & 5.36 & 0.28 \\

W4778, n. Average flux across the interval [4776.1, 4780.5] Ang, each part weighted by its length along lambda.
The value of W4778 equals 5.44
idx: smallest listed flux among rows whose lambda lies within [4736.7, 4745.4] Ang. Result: 5.56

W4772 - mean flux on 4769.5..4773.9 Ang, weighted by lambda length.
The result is 5.12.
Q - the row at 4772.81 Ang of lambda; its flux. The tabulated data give 5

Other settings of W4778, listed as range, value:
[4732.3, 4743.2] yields 5.66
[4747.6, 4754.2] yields 5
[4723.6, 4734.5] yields 5.83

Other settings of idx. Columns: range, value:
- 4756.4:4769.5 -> 4.92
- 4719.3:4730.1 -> 5.37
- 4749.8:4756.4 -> 5.05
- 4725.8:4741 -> 5.43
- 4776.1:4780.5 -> 5.3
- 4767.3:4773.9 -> 5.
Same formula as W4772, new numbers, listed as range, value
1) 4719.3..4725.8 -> 5.62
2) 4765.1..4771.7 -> 5.29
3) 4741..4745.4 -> 5.62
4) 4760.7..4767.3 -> 5.51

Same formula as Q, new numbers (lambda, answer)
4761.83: 5.75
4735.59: 5.43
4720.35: 5.62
